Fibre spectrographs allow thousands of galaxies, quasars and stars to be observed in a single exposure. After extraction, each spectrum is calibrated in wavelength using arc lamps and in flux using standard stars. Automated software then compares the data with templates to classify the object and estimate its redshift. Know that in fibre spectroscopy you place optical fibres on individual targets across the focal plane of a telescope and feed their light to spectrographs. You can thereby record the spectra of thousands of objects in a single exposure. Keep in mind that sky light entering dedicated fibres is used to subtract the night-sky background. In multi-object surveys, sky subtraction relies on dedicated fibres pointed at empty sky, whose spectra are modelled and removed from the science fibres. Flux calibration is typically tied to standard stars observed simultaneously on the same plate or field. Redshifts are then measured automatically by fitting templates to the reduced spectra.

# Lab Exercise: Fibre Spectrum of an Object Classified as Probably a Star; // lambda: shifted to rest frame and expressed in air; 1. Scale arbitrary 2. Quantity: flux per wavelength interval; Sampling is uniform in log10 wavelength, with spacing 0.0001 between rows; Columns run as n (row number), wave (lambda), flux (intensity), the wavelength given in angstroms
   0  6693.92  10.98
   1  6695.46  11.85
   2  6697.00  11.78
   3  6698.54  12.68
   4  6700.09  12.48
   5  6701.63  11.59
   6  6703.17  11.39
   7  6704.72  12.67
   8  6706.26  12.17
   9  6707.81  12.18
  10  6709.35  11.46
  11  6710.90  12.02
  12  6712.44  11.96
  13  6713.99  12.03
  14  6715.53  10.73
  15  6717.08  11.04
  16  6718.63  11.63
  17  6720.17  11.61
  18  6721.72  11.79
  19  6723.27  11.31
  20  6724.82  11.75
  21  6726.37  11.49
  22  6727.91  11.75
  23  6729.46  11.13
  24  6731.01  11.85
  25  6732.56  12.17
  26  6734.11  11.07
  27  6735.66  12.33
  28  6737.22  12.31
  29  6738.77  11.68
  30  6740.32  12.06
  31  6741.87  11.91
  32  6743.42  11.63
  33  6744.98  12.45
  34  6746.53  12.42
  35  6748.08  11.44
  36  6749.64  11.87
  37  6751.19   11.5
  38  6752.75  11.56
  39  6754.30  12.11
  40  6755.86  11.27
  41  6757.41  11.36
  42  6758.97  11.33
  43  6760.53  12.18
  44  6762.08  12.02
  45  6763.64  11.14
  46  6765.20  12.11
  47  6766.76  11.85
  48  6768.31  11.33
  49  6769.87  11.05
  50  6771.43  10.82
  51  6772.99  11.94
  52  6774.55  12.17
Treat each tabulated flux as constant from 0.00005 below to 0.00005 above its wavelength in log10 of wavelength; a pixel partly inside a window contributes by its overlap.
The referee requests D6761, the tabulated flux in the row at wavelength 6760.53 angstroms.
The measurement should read 12.18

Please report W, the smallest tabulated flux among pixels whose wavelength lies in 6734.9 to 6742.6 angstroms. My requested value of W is 11.68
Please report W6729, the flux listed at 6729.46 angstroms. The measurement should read 11.13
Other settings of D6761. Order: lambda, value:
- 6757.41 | 11.36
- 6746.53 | 12.42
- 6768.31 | 11.33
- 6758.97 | 11.33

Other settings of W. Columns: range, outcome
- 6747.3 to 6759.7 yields 11.27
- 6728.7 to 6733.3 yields 11.13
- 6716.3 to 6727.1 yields 11.04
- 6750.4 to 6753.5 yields 11.5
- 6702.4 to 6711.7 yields 11.39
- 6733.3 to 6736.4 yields 11.07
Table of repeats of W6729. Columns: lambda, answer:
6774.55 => 12.17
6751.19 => 11.5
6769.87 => 11.05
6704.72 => 12.67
